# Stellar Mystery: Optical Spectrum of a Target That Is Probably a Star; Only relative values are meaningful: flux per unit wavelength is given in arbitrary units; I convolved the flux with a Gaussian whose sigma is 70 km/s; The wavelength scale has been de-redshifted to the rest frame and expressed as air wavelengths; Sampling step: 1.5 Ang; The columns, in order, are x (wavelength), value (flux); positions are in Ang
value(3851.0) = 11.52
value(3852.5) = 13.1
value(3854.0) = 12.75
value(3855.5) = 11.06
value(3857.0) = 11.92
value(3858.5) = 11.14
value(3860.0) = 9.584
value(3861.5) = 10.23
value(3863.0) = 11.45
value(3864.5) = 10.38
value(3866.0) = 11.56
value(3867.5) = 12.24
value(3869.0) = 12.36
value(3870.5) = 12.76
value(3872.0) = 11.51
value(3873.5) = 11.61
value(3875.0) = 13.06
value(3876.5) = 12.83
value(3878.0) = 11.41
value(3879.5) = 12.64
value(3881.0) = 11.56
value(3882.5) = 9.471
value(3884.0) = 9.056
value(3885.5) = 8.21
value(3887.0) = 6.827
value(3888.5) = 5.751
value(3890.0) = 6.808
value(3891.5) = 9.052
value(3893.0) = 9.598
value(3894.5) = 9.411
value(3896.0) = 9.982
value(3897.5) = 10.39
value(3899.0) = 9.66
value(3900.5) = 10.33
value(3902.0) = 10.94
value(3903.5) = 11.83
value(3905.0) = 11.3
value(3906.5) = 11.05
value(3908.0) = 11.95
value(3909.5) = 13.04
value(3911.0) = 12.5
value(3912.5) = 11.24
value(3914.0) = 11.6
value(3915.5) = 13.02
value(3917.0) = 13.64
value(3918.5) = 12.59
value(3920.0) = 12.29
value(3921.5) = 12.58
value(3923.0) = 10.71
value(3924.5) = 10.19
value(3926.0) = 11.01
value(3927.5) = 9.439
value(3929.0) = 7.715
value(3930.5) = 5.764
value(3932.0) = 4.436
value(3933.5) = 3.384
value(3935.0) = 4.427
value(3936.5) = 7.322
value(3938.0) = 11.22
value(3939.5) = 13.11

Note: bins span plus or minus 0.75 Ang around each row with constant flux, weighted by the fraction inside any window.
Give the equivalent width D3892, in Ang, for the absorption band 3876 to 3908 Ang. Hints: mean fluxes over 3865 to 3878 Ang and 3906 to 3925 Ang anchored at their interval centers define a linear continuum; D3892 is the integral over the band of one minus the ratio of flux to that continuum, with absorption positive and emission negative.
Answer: 5.8 Ang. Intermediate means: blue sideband 12.2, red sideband 12.1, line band 9.93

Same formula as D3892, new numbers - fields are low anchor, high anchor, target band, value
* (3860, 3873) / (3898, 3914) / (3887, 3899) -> 2.89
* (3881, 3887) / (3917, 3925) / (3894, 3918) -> -1.47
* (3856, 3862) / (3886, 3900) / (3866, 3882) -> -3.77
